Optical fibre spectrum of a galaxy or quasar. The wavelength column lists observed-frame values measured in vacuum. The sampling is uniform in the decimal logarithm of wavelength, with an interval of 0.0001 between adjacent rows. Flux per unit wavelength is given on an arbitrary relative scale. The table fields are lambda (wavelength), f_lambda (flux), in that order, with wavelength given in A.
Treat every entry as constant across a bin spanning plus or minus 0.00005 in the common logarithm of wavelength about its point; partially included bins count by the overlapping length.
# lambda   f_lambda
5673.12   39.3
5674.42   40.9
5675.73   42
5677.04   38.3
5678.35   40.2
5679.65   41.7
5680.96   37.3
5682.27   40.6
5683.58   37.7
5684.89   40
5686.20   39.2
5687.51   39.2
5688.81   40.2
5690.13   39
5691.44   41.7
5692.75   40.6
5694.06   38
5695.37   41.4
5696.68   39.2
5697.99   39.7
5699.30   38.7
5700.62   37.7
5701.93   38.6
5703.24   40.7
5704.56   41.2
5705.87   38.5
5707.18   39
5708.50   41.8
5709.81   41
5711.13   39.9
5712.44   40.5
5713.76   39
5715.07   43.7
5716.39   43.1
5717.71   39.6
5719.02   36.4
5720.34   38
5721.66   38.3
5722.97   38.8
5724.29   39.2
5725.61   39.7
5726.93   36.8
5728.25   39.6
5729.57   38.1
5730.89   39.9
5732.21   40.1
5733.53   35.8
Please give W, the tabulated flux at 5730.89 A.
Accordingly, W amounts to 39.9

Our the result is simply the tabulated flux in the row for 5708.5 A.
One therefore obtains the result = 41.8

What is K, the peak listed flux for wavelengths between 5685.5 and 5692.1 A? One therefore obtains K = 41.7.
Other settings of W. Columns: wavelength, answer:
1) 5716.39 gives 43.1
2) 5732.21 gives 40.1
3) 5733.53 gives 35.8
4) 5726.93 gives 36.8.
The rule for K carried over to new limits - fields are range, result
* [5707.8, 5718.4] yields 43.7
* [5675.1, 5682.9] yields 42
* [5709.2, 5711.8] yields 41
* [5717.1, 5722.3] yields 39.6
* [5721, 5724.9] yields 39.2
